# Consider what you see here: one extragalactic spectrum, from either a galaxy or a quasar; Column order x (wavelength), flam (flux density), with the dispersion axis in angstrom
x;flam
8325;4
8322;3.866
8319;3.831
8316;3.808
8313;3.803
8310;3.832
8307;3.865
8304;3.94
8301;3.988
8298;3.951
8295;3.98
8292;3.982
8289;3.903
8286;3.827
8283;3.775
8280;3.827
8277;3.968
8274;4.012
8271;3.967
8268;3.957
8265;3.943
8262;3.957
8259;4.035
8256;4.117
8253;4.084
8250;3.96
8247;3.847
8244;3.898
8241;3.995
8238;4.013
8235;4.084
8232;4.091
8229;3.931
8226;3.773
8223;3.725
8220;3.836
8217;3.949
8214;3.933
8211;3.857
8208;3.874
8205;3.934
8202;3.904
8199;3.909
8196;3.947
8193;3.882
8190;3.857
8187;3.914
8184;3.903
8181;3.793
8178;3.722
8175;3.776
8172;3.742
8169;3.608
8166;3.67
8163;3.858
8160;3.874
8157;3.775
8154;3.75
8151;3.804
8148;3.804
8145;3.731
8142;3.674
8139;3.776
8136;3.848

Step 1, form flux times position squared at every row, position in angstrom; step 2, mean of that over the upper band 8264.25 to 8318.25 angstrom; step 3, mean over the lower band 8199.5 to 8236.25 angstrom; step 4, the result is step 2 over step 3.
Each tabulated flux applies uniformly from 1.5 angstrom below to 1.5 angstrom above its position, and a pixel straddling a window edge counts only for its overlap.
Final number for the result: 1.0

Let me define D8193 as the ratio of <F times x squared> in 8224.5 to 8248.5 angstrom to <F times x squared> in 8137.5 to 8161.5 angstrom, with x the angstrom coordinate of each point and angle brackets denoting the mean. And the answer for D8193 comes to 1.07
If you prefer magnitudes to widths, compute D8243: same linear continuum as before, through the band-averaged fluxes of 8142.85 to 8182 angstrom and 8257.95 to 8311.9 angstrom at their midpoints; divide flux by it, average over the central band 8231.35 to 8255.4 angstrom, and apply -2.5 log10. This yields -0.04 mag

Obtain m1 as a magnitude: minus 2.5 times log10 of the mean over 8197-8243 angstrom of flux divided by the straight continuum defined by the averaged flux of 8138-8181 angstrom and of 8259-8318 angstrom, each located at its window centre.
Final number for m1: -0.03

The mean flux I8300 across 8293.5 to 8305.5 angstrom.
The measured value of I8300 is 3.96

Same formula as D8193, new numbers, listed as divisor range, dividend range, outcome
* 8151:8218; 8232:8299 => 1.05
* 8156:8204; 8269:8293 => 1.05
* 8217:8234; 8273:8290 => 1.01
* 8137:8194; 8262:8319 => 1.06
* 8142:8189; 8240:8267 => 1.08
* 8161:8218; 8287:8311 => 1.05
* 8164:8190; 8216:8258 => 1.06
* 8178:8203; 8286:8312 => 1.04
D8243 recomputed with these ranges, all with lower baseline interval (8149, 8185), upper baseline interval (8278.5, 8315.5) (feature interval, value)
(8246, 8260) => -0.05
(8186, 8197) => -0.03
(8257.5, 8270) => -0.03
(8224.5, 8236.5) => -0.04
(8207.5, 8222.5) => -0.02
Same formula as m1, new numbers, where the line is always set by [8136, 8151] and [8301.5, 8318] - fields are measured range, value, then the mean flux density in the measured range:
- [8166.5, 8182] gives 0.02 mag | 3.72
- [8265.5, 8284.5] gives -0.02 mag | 3.92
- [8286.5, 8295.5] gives -0.03 mag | 3.94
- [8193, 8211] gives -0.03 mag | 3.91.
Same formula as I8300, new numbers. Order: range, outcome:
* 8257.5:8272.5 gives 3.97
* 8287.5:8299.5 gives 3.95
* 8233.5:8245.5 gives 4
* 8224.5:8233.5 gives 3.93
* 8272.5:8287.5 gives 3.88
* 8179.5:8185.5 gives 3.85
